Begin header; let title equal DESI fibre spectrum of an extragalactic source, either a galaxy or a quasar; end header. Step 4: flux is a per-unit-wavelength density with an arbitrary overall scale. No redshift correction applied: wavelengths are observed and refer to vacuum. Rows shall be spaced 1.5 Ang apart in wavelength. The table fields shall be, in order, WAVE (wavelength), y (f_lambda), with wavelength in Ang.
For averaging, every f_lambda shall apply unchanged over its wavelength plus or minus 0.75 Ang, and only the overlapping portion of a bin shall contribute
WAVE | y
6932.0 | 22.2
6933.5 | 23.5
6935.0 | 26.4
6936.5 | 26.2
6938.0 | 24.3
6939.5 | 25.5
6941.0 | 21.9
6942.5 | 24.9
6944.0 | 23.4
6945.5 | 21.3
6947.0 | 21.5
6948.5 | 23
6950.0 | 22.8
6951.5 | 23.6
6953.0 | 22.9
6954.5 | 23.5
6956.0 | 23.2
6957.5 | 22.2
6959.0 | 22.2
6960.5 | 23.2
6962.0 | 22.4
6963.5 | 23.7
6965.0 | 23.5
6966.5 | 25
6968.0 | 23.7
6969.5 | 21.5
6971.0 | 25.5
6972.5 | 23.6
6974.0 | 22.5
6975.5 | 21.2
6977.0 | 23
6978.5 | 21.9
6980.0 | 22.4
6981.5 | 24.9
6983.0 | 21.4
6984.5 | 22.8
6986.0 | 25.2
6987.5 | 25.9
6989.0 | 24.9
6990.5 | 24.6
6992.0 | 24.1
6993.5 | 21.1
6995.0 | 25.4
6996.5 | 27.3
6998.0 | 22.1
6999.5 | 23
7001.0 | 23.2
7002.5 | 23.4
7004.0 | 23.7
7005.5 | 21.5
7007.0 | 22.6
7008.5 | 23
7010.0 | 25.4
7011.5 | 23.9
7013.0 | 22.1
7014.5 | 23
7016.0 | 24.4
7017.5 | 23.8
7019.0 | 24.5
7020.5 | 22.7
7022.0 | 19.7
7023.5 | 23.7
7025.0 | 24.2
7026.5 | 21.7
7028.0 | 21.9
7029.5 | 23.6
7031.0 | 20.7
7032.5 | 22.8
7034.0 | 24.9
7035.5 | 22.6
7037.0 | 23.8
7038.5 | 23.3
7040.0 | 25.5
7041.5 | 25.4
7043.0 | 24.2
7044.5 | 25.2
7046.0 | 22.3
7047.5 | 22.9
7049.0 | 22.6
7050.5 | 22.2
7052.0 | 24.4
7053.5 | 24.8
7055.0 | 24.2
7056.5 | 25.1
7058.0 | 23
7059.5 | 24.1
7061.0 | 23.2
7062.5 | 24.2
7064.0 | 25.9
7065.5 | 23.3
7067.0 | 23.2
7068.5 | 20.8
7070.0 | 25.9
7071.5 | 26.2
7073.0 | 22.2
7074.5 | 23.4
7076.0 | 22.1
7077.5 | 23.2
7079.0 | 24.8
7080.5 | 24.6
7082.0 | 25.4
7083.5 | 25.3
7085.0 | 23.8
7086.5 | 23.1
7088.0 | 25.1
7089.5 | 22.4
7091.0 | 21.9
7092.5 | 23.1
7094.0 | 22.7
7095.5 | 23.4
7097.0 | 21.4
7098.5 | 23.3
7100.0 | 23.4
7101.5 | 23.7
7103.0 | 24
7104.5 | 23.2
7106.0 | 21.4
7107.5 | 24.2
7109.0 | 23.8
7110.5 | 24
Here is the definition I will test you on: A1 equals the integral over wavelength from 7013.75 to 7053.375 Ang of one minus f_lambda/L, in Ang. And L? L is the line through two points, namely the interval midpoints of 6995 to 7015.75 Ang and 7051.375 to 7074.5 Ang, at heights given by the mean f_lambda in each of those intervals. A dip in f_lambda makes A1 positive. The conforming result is 0.7 Ang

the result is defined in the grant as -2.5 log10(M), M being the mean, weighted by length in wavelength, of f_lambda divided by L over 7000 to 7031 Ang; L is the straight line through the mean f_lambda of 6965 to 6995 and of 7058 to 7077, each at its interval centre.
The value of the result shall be 0.02 mag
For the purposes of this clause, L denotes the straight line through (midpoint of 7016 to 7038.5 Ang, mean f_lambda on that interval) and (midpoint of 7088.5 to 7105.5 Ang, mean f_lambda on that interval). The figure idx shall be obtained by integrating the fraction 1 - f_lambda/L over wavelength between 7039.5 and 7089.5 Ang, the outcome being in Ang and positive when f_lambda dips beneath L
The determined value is -2.16 Ang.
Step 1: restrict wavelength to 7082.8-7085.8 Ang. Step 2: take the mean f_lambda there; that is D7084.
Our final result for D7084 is 24.5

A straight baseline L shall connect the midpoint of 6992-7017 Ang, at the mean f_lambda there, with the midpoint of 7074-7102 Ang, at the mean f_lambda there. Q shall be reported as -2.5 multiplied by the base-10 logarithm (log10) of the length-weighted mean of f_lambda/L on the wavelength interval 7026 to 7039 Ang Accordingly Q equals 0.030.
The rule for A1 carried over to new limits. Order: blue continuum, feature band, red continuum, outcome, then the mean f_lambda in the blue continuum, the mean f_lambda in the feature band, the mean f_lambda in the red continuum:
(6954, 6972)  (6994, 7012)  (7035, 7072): -0.07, 23.3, 23.7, 23.9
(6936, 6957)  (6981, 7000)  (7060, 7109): -0.50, 23.4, 24.1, 23.6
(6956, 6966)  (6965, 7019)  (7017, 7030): -1.50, 22.9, 23.5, 22.8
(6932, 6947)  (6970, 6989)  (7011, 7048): 0.21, 23.9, 23.4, 23.3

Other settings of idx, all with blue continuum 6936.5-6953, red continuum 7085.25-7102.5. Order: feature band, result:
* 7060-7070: -0.2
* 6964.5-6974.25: -0.2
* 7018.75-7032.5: 0.4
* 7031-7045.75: -0.5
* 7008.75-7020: -0.3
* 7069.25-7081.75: -0.5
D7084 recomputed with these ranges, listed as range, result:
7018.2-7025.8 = 23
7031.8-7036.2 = 23.5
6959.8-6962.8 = 22.8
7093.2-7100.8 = 22.8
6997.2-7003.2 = 23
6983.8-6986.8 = 24.1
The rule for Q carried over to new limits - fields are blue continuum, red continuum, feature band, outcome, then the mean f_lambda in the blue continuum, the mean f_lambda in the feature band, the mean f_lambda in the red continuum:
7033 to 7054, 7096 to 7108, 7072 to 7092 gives -0.02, 23.8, 23.7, 23.1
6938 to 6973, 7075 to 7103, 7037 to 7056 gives -0.02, 23.2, 23.9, 23.5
